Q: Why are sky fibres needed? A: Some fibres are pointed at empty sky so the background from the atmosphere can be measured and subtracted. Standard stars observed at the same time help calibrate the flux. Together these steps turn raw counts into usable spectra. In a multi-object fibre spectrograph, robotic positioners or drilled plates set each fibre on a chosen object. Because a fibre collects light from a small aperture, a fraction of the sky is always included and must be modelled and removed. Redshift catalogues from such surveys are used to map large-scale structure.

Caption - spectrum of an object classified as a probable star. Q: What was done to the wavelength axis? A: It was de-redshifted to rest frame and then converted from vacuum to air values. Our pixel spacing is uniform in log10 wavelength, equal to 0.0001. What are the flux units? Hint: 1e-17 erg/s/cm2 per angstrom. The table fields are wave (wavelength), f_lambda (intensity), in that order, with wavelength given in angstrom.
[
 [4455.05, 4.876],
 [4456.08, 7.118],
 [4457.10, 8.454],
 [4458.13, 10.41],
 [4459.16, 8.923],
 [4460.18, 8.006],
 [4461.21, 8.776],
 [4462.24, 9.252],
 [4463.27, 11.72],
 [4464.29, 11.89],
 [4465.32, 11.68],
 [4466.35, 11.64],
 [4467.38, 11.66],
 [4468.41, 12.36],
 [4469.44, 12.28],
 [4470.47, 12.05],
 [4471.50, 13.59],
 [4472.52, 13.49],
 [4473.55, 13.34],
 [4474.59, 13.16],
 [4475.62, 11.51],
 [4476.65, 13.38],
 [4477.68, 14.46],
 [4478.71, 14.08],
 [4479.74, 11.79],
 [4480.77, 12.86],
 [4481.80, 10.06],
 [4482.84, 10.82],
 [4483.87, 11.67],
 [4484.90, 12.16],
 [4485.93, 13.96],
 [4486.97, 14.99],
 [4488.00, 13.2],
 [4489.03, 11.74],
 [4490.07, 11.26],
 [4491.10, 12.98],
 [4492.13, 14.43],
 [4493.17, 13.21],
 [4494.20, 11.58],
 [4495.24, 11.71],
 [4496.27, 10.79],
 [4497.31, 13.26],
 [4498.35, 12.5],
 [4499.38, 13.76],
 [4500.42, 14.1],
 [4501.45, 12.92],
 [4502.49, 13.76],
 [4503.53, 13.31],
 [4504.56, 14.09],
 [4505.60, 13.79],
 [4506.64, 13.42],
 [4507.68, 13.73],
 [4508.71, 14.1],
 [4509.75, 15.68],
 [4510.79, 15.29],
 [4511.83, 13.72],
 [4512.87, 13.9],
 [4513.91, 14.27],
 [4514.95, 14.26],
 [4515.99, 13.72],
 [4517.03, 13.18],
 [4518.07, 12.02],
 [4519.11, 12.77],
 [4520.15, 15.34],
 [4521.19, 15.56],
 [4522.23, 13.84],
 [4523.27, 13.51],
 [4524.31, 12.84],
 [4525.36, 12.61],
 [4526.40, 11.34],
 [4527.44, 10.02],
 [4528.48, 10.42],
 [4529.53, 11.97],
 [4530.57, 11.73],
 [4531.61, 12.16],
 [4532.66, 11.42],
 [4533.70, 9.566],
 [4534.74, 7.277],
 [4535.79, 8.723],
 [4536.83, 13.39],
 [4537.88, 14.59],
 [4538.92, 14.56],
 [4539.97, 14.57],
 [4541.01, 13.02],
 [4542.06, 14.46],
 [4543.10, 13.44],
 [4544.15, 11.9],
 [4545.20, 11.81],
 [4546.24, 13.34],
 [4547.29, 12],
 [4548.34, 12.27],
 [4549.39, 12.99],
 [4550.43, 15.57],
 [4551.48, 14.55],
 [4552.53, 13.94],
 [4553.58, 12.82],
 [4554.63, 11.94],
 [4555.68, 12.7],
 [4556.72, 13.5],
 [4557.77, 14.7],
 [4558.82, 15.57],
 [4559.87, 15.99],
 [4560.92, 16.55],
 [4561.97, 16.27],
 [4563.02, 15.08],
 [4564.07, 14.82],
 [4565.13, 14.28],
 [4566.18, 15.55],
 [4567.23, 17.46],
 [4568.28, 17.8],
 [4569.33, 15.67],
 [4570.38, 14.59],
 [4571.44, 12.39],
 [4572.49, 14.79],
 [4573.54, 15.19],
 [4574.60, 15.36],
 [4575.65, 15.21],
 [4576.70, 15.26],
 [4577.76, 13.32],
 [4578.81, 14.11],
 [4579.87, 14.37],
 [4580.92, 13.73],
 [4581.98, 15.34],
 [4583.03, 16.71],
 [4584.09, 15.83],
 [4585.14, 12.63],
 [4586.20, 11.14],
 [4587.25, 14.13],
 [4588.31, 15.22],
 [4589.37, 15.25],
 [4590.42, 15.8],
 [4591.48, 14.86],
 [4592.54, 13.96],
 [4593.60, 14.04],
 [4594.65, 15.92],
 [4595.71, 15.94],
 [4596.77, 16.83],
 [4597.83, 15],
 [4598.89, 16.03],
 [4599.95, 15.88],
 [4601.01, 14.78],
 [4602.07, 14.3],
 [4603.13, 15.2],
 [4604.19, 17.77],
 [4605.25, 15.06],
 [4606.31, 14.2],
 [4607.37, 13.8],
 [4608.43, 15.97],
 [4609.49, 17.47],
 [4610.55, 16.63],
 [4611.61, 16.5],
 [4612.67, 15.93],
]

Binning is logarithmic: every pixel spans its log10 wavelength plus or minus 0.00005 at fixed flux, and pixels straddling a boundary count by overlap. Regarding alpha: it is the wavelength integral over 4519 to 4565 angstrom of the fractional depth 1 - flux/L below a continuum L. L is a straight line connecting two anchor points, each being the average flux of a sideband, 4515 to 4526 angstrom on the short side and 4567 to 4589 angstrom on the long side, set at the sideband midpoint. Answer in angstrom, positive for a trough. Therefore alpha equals 2.84 angstrom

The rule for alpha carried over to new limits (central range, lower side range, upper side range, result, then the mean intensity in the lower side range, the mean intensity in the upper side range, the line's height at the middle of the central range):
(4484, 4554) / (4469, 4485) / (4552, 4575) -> 3.4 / 12.6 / 14.9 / 13.7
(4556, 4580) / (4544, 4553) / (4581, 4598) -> -1.9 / 13.2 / 14.9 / 14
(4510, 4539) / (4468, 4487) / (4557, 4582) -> 2.6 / 12.7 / 15.1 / 13.9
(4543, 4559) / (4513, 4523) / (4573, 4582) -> 1.1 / 13.9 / 14.6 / 14.3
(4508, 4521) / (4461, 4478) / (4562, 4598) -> -0.7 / 12.2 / 14.9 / 13.3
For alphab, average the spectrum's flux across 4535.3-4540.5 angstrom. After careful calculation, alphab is 13.2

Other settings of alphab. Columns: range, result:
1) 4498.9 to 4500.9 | 13.9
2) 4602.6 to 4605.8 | 16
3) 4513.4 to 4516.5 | 14.1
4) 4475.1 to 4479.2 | 13.4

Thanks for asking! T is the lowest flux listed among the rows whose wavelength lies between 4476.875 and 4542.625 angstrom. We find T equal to 7.277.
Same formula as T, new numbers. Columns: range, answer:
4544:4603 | 11.14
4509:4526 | 12.02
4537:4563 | 11.81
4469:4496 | 10.06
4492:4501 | 10.79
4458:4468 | 8.006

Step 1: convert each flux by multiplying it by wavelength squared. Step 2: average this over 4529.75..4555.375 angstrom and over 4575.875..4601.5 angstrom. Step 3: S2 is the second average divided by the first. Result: 1.2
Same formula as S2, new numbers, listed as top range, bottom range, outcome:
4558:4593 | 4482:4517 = 1.17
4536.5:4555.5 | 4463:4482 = 1.10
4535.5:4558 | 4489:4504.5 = 1.06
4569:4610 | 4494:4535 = 1.20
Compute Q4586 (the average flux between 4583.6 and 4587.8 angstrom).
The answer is 13.4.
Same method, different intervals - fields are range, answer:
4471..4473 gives 13.6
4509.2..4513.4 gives 14.6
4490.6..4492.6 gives 13.7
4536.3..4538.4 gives 14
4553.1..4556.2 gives 12.5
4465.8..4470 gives 12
